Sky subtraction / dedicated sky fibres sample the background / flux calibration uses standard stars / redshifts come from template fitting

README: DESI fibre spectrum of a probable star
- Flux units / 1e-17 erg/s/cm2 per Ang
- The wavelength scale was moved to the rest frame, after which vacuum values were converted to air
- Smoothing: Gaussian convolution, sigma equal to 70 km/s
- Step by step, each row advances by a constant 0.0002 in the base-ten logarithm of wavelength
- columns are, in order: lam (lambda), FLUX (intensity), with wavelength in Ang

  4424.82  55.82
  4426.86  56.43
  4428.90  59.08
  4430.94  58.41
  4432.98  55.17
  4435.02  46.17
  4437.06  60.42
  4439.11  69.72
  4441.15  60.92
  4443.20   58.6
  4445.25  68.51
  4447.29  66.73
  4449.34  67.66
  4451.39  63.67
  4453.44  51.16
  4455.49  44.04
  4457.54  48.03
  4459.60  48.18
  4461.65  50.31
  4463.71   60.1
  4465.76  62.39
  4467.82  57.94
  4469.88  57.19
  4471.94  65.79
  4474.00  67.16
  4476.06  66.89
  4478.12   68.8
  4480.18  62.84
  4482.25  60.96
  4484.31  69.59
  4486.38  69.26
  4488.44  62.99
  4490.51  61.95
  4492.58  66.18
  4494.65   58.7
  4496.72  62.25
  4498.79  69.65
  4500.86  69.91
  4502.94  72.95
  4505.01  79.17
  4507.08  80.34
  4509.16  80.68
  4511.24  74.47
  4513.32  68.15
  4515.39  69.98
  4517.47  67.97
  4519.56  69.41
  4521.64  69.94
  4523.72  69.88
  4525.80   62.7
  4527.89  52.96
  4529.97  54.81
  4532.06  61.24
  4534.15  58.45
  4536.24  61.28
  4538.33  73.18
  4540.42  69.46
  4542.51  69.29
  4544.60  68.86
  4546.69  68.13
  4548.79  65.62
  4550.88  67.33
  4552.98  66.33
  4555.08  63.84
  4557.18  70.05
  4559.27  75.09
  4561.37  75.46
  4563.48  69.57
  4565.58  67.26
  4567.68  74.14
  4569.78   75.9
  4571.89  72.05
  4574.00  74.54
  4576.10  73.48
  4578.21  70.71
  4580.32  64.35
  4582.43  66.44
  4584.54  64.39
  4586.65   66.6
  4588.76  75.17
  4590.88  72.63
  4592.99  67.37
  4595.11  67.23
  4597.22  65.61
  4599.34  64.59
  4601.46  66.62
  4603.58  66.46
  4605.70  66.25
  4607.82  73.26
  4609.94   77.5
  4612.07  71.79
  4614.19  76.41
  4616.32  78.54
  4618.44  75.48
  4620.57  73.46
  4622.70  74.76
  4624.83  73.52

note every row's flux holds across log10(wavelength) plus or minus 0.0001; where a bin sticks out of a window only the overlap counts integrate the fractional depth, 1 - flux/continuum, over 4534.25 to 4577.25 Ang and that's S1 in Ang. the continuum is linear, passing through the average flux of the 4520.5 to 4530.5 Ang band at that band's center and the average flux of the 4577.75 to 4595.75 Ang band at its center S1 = -2.89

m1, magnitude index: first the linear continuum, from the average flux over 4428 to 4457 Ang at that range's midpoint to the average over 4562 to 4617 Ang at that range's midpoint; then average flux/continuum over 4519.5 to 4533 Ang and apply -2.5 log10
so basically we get 0.05 mag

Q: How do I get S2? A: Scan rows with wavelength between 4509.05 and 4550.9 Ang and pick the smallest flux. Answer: 52.96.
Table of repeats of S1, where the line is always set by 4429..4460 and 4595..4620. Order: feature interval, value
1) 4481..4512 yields -3.5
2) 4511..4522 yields -1.0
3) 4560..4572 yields -0.8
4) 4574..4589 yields 0.0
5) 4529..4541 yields 0.4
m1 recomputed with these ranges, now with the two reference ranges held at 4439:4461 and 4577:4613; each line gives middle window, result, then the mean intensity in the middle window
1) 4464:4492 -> -0.067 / 64.1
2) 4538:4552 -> -0.058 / 68.6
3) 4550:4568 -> -0.059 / 69.7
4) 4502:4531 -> -0.108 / 69.5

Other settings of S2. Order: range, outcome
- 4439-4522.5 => 44.04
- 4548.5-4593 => 63.84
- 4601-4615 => 66.25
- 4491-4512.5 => 58.7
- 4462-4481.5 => 57.19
